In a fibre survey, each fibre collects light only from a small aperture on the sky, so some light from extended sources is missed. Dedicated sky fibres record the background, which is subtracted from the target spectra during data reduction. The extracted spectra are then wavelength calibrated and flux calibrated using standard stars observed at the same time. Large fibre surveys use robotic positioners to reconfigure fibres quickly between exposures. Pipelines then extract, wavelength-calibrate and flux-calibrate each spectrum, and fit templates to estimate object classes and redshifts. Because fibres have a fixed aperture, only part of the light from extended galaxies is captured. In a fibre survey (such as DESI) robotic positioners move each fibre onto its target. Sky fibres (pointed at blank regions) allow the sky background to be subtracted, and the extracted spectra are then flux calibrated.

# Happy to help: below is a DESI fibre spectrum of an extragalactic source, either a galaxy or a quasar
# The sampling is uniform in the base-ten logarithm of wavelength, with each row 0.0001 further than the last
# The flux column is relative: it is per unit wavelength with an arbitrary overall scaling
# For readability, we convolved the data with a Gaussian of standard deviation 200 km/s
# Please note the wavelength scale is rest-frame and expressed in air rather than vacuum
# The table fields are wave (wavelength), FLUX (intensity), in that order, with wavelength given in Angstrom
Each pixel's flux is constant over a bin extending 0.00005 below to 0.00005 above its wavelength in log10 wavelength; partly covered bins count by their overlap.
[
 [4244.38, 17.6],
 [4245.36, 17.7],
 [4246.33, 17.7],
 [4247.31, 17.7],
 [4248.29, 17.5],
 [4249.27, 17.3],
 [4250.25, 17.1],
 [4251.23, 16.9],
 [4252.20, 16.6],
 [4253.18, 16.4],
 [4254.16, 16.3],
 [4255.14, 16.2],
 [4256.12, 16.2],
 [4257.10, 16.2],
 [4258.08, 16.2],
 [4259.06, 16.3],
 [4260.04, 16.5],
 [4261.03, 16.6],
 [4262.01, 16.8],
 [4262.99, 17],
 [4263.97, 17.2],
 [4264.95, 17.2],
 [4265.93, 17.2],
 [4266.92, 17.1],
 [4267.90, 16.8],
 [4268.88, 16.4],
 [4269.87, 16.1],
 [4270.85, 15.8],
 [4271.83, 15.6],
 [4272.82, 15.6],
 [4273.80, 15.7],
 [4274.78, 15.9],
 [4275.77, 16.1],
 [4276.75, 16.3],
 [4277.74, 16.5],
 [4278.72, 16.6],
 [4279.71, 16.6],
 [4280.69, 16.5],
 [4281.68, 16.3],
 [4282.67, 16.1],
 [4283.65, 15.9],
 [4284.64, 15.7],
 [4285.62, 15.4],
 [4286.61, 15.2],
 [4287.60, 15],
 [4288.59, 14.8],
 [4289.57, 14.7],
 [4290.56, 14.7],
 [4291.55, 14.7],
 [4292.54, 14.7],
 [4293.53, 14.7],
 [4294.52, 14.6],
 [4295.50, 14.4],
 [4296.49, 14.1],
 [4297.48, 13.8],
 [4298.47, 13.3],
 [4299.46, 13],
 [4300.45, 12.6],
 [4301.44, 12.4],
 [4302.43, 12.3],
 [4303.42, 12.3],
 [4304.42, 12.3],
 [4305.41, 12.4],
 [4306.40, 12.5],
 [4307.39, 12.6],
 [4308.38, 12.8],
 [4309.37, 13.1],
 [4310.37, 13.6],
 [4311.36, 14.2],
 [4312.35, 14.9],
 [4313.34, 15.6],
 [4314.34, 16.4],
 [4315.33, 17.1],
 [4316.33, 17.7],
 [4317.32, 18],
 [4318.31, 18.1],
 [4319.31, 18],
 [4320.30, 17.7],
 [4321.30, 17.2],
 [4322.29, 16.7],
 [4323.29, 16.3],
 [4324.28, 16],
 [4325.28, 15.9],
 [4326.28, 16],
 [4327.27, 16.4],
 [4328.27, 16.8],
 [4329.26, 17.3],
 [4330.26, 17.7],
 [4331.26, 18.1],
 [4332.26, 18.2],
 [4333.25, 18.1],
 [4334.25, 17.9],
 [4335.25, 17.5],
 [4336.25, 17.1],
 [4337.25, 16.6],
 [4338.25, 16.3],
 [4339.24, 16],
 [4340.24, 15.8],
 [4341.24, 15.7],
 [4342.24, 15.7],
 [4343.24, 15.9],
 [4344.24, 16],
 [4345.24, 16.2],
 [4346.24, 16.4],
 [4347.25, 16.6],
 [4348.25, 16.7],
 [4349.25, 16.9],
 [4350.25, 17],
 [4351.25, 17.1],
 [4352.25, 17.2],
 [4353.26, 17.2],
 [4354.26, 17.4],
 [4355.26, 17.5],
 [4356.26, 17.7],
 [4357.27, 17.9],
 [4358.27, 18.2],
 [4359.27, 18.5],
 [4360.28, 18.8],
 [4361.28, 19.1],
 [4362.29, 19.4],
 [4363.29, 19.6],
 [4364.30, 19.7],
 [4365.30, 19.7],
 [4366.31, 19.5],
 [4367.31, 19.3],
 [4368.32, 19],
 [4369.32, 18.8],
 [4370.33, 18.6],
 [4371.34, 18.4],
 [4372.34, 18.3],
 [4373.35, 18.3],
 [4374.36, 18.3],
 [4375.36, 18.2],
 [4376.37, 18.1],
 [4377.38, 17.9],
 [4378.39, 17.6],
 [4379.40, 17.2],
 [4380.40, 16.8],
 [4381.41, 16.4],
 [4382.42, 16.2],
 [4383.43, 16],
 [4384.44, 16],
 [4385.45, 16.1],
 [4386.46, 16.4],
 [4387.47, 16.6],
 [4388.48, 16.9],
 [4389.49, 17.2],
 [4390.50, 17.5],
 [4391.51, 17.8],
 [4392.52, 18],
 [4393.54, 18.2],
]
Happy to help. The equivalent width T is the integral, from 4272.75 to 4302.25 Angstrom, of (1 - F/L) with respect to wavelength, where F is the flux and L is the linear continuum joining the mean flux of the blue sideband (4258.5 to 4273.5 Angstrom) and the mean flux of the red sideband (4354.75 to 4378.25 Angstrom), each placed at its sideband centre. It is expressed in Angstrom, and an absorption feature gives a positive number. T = 3.4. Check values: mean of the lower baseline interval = 16.5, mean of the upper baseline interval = 18.6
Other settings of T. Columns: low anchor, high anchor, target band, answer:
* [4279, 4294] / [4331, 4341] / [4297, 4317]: 2.9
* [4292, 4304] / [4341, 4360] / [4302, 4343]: -2.0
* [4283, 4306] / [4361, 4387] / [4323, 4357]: -1.0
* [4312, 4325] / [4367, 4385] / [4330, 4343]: 0.2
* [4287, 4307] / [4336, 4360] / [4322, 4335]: -1.2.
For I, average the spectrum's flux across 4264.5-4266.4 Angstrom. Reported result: 17.2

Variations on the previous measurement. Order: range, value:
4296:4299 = 13.7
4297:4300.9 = 13.2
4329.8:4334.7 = 18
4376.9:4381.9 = 17.2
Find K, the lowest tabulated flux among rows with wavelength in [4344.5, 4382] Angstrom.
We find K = 16.2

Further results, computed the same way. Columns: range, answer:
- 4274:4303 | 12.3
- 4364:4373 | 18.3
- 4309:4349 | 13.1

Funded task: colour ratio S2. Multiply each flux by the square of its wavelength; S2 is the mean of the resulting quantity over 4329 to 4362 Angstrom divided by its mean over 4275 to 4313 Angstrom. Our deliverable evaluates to 1.22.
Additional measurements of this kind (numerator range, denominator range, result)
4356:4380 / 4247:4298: 1.21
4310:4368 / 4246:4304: 1.13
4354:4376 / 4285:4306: 1.39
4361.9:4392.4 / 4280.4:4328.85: 1.23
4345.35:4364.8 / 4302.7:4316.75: 1.29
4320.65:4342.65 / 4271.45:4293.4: 1.10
